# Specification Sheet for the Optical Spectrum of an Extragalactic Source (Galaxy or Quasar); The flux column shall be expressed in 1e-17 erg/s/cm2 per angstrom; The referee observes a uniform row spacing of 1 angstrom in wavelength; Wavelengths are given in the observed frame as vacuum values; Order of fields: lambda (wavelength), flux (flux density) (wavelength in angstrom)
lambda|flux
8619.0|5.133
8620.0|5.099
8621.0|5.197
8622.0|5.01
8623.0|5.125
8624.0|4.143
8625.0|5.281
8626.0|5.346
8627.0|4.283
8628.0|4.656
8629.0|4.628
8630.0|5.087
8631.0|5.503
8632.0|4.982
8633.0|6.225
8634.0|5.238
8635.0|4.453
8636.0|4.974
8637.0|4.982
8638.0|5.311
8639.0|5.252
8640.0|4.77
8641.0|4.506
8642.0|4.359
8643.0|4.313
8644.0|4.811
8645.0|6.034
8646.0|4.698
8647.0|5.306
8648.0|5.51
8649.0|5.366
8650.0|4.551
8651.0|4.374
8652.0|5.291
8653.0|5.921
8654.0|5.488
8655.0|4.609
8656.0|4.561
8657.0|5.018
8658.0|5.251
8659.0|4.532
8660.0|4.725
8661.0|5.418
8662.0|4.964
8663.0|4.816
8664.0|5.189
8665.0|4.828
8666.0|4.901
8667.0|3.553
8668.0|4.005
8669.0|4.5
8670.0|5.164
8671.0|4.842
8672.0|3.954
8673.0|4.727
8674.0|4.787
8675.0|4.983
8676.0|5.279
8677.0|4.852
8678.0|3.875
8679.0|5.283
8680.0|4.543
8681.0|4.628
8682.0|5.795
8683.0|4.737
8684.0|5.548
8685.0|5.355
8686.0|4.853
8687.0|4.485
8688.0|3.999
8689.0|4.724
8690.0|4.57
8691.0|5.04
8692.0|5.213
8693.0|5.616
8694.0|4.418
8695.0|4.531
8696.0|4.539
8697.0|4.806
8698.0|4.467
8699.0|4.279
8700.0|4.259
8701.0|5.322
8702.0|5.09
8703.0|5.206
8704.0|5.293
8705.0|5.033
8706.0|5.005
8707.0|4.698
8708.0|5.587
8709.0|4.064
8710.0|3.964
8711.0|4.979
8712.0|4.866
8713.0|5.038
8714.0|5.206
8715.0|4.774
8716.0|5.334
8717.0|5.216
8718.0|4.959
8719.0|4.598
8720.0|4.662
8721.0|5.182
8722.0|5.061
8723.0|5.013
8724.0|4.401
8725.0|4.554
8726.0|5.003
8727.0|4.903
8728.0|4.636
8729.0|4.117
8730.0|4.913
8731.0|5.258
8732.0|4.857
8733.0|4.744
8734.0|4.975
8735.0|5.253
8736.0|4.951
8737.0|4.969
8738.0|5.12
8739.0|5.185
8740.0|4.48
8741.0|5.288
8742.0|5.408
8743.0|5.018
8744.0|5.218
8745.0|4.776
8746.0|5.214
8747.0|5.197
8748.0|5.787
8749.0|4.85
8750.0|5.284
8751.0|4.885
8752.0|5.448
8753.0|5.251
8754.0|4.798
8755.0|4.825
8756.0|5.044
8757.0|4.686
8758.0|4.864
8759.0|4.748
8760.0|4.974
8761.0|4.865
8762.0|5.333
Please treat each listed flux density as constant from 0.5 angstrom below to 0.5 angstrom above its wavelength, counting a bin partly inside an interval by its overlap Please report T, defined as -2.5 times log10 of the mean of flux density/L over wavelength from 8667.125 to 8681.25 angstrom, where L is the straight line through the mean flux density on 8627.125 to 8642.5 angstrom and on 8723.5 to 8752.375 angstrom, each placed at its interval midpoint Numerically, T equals 0.08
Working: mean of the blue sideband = 4.98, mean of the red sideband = 4.99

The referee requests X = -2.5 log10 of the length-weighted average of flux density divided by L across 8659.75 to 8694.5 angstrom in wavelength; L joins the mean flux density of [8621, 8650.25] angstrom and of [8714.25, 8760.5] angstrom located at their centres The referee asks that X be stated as 0.04 mag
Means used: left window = 5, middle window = 4.81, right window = 4.97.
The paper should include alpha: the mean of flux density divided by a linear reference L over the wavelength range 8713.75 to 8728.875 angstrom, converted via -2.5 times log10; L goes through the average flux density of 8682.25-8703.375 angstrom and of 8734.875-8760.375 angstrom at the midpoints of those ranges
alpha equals 0.01 mag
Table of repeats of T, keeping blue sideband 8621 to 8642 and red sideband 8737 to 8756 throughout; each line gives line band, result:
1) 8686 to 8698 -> 0.073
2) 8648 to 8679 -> 0.041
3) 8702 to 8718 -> 0.024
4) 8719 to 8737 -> 0.052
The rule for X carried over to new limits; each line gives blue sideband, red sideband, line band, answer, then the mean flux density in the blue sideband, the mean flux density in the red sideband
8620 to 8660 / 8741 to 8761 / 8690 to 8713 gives 0.045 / 5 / 5.07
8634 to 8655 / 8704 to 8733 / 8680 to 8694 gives -0.002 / 5.01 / 4.86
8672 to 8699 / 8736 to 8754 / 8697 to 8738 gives 0.024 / 4.81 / 5.13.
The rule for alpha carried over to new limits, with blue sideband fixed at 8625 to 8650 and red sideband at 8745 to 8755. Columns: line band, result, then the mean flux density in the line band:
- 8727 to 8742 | 0.045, 4.93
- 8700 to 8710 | 0.034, 4.94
